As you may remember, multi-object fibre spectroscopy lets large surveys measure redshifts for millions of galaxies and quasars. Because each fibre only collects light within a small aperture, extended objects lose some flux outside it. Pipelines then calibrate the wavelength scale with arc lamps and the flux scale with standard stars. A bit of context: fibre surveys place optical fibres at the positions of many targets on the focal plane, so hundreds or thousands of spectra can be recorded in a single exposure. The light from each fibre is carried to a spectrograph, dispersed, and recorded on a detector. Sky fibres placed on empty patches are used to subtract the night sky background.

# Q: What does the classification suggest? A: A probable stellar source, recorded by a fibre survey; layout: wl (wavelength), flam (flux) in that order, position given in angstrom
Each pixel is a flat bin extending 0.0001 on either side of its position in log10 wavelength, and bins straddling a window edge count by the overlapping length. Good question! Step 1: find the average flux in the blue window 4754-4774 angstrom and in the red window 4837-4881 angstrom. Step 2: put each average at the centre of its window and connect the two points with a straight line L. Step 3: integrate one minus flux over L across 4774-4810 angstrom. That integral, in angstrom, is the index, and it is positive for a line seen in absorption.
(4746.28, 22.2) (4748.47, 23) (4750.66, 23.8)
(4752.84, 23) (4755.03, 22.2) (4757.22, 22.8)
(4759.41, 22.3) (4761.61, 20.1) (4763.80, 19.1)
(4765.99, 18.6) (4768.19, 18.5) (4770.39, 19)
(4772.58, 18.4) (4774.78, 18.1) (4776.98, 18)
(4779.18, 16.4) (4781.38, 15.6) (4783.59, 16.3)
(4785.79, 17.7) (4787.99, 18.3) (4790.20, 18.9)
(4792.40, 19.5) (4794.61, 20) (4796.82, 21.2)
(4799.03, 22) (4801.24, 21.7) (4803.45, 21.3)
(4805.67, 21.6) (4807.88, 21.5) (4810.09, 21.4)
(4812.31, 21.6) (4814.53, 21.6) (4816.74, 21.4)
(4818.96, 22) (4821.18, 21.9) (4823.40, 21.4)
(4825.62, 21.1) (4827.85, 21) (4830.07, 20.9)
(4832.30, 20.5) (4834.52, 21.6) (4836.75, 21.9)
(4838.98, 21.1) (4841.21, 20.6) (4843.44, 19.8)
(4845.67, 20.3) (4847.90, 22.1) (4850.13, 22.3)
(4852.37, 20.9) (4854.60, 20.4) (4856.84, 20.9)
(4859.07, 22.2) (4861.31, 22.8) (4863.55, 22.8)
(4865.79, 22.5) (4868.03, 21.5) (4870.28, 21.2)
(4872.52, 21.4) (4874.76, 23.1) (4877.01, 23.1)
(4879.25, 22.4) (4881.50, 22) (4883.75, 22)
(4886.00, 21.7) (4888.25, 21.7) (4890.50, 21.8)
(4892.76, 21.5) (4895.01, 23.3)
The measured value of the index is 2.1 angstrom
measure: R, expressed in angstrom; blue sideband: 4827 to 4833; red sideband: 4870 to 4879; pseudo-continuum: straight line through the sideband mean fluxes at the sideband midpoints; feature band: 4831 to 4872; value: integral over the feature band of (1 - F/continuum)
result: 0.3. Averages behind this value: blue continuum 20.8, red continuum 22.3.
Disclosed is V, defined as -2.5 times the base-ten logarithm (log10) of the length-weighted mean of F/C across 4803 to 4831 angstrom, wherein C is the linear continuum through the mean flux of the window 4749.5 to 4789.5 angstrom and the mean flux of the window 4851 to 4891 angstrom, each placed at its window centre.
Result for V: -0.05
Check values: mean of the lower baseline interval 19.3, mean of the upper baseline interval 21.9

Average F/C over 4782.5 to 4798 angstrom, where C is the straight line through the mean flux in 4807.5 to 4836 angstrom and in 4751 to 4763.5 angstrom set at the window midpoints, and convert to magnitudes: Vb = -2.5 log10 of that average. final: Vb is 0.15 mag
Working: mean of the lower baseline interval 22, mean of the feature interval 18.9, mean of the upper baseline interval 21.4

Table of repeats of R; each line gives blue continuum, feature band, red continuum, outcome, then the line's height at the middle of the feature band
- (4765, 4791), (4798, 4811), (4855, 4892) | -1.8 angstrom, 19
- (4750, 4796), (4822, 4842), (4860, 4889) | -0.2 angstrom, 21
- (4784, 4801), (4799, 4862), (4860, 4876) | -1.4 angstrom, 20.9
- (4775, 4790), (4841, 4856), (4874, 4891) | -0.3 angstrom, 20.5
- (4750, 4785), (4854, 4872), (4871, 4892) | -0.1 angstrom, 21.7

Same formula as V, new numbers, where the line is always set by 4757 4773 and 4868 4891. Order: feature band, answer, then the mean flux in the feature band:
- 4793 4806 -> -0.04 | 21.2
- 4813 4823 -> -0.05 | 21.7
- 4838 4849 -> 0.03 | 20.8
